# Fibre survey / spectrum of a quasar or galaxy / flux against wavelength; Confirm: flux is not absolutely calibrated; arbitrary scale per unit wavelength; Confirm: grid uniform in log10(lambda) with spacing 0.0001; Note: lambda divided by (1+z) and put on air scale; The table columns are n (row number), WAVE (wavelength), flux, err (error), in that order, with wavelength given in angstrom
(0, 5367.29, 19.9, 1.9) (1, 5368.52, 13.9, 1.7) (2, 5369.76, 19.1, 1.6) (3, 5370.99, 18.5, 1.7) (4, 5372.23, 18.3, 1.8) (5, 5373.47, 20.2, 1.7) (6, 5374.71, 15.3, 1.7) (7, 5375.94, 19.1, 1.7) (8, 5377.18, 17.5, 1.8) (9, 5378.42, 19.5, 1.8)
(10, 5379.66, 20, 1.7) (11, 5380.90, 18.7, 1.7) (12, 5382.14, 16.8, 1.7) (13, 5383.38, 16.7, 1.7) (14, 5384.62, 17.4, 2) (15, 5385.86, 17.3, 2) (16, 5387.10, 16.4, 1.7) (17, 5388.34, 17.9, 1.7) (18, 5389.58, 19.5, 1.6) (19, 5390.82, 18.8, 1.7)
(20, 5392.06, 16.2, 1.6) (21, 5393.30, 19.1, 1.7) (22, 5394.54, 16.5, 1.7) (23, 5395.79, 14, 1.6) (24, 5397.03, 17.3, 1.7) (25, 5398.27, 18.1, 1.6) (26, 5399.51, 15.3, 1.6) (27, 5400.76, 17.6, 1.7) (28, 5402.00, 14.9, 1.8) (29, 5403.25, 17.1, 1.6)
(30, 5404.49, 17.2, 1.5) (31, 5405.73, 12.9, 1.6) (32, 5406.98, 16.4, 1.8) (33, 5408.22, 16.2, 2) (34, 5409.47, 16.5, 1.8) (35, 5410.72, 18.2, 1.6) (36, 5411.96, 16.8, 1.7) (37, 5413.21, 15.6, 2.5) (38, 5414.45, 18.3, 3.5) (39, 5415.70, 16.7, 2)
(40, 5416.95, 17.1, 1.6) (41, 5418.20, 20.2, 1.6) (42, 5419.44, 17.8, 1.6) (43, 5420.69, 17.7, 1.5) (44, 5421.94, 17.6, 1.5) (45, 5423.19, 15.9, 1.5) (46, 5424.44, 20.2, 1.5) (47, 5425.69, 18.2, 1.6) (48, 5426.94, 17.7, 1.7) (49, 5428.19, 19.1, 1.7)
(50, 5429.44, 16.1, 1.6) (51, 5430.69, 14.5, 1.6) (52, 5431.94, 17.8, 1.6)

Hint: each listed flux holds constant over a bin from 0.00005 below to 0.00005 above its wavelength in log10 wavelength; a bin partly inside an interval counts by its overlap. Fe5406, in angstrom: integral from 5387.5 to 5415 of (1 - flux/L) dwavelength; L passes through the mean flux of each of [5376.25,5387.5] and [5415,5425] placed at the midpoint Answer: 1.6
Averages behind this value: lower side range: 17.9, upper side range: 17.9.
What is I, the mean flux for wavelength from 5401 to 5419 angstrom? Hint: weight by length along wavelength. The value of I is 16.8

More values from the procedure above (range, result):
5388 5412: 16.8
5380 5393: 17.7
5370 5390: 18.1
